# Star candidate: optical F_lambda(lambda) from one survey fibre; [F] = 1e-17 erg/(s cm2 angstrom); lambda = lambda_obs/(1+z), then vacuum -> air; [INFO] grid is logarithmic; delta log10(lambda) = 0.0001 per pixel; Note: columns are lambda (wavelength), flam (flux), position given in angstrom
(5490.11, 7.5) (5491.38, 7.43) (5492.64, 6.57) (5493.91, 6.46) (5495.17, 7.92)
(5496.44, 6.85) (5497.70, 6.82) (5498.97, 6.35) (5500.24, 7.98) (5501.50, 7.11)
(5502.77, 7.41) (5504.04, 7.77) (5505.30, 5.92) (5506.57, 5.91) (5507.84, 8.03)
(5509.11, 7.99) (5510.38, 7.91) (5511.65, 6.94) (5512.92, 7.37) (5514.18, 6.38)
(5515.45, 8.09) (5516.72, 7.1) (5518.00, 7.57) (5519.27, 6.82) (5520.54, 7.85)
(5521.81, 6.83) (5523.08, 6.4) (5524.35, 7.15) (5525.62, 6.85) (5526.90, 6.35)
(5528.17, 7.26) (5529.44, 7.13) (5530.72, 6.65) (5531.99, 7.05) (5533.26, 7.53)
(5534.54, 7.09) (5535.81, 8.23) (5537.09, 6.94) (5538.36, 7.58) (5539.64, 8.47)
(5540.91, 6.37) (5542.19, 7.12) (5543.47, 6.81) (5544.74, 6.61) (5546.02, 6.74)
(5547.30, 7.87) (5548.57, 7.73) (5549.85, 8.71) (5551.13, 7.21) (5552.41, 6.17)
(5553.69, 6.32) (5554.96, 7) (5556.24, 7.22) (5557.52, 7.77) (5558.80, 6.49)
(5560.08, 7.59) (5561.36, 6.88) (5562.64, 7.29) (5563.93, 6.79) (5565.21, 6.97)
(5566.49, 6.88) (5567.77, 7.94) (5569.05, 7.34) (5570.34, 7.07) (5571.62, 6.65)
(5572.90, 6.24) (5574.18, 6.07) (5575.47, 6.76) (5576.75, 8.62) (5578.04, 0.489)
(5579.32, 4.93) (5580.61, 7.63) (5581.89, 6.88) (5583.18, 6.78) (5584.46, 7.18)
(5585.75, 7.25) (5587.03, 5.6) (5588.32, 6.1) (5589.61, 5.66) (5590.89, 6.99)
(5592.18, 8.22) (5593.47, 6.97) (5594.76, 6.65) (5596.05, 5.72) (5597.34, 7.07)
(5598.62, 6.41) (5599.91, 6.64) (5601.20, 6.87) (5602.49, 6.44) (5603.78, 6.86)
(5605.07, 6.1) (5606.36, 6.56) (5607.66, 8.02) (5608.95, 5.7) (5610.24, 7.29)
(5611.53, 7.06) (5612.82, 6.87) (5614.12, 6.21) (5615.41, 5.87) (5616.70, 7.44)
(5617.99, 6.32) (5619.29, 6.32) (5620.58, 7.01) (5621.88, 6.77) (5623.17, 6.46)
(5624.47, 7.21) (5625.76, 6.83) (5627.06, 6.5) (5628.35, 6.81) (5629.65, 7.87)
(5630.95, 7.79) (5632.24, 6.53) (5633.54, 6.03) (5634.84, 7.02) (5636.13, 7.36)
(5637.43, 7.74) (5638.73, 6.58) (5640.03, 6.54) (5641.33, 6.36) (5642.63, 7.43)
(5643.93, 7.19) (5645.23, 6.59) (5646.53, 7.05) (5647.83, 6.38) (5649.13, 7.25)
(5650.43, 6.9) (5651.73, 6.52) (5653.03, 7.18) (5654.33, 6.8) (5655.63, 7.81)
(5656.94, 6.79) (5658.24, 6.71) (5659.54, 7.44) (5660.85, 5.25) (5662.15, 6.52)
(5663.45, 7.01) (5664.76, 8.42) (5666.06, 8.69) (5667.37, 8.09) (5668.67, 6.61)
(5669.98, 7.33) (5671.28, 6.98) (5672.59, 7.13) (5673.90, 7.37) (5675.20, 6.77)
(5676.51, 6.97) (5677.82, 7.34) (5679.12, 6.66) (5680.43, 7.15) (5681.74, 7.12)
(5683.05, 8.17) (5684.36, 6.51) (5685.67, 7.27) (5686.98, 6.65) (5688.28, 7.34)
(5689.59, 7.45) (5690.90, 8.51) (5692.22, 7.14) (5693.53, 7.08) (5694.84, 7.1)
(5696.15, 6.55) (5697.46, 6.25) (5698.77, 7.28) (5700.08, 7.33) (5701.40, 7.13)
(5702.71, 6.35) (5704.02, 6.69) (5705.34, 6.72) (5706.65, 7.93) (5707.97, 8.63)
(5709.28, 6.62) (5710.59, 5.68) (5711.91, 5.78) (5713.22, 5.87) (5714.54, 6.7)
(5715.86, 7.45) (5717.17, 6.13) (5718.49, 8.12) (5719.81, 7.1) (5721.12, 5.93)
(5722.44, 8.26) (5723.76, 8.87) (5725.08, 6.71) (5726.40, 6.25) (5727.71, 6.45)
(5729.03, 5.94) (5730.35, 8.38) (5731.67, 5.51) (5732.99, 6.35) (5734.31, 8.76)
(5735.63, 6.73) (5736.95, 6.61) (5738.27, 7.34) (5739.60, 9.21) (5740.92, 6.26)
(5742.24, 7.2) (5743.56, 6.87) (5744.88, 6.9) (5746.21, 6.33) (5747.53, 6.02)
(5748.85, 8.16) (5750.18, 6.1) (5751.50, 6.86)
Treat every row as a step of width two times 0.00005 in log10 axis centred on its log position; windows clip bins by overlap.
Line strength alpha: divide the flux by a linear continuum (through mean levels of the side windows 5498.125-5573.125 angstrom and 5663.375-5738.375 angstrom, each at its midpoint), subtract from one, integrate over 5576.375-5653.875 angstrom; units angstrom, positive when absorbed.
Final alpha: 4.7 angstrom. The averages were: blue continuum 7.15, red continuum 7.09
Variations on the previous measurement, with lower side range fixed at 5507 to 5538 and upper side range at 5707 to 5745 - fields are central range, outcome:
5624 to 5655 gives 0.69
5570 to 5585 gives 1.91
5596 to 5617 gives 1.36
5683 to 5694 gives -0.42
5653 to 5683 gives -0.41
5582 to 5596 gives 0.88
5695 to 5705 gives 0.31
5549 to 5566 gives 0.17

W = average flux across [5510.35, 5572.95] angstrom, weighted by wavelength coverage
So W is 7.15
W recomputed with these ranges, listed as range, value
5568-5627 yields 6.59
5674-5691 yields 7.19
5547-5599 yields 6.78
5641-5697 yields 7.11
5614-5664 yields 6.84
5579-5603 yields 6.66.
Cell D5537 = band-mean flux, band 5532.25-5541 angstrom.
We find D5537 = 7.51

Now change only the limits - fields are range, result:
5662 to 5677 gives 7.35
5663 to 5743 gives 7.11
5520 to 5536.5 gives 7.1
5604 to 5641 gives 6.81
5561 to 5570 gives 7.15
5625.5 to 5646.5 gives 6.95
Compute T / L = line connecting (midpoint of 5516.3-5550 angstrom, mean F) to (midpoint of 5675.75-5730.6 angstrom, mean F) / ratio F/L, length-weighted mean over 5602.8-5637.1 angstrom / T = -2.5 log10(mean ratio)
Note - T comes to 0.05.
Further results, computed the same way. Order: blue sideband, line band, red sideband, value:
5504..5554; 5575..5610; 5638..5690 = 0.10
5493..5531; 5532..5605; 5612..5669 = 0.03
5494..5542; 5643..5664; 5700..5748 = 0.03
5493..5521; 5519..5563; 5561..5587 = -0.04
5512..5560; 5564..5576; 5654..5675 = 0.04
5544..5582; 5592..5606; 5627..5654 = 0.03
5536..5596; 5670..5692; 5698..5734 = -0.05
